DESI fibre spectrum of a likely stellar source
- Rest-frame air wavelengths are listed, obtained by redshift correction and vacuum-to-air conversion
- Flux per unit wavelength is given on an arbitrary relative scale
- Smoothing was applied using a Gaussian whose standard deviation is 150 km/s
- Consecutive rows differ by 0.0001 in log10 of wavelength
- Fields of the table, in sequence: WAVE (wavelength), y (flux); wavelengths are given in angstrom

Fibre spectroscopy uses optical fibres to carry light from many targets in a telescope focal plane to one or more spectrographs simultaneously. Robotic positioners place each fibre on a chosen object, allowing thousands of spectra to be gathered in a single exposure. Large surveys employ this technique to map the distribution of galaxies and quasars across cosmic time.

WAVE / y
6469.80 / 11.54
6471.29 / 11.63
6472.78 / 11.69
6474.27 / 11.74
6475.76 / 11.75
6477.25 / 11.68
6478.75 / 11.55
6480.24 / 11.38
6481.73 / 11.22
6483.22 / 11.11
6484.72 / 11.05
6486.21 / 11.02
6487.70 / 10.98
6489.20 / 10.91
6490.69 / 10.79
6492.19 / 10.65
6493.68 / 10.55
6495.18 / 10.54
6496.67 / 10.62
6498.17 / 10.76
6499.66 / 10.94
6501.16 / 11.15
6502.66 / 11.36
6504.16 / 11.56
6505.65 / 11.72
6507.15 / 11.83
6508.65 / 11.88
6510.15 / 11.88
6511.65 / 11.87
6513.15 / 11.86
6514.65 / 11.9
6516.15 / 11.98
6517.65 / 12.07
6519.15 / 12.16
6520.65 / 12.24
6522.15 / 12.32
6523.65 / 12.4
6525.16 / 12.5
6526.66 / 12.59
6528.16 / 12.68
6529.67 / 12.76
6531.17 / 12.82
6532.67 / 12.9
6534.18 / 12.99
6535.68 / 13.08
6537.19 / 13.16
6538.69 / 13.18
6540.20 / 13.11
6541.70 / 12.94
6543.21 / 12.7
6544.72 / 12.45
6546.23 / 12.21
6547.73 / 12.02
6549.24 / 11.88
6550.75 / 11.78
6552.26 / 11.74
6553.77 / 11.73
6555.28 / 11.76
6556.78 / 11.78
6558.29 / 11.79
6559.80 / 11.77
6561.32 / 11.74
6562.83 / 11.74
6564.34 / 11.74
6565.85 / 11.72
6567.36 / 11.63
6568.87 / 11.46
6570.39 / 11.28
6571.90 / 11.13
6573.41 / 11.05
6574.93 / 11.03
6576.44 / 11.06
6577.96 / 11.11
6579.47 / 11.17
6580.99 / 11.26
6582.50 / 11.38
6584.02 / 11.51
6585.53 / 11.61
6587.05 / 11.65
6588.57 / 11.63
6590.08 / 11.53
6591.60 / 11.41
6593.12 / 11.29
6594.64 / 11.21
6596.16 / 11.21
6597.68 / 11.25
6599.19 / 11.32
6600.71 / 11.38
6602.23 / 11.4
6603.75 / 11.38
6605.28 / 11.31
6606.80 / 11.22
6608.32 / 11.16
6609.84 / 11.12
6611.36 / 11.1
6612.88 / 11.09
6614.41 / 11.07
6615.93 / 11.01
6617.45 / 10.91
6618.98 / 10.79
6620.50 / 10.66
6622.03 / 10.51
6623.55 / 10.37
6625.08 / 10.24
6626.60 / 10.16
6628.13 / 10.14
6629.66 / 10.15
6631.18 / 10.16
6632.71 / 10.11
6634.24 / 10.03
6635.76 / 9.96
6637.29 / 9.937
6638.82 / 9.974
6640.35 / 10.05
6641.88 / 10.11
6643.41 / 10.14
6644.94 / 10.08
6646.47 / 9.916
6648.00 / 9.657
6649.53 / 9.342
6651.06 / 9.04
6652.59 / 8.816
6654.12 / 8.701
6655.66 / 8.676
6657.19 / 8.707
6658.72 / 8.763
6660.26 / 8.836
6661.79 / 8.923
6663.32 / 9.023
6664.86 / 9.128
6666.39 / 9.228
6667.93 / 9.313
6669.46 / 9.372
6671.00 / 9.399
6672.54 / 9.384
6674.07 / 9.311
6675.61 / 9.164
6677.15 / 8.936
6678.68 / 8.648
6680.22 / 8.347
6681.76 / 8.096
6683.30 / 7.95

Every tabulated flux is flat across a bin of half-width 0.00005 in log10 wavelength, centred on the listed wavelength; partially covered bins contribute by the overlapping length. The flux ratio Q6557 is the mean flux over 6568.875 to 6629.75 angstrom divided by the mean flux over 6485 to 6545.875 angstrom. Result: 0.9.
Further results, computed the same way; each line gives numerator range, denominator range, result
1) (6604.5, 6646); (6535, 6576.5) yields 0.88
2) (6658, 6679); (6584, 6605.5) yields 0.80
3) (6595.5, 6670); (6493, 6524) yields 0.87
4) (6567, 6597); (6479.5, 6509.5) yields 1.02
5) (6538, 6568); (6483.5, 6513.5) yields 1.08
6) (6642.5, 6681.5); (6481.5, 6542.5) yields 0.77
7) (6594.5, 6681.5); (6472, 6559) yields 0.84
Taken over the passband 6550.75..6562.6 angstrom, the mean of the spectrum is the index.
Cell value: 11.8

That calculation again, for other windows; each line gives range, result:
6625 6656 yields 9.78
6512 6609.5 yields 11.9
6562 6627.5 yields 11.2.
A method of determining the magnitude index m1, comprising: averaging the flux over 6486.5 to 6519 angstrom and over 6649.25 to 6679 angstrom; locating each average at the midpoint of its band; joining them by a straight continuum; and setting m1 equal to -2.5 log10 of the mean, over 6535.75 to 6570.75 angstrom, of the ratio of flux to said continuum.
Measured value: -0.140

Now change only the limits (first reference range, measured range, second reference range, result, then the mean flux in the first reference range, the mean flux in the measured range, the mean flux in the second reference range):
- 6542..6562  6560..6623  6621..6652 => -0.023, 12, 11.3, 10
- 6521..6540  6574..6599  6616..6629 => 0.005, 12.8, 11.3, 10.5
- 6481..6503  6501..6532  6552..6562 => -0.081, 10.9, 12.1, 11.8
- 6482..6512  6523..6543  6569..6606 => -0.148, 11.1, 12.9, 11.3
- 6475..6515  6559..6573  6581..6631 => -0.041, 11.3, 11.6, 11.1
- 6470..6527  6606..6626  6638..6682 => -0.107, 11.5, 10.9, 9.22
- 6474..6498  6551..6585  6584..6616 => -0.023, 11.1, 11.5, 11.3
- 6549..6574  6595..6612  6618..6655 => -0.056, 11.6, 11.3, 9.96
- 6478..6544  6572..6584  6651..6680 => -0.055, 11.9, 11.2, 9.01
